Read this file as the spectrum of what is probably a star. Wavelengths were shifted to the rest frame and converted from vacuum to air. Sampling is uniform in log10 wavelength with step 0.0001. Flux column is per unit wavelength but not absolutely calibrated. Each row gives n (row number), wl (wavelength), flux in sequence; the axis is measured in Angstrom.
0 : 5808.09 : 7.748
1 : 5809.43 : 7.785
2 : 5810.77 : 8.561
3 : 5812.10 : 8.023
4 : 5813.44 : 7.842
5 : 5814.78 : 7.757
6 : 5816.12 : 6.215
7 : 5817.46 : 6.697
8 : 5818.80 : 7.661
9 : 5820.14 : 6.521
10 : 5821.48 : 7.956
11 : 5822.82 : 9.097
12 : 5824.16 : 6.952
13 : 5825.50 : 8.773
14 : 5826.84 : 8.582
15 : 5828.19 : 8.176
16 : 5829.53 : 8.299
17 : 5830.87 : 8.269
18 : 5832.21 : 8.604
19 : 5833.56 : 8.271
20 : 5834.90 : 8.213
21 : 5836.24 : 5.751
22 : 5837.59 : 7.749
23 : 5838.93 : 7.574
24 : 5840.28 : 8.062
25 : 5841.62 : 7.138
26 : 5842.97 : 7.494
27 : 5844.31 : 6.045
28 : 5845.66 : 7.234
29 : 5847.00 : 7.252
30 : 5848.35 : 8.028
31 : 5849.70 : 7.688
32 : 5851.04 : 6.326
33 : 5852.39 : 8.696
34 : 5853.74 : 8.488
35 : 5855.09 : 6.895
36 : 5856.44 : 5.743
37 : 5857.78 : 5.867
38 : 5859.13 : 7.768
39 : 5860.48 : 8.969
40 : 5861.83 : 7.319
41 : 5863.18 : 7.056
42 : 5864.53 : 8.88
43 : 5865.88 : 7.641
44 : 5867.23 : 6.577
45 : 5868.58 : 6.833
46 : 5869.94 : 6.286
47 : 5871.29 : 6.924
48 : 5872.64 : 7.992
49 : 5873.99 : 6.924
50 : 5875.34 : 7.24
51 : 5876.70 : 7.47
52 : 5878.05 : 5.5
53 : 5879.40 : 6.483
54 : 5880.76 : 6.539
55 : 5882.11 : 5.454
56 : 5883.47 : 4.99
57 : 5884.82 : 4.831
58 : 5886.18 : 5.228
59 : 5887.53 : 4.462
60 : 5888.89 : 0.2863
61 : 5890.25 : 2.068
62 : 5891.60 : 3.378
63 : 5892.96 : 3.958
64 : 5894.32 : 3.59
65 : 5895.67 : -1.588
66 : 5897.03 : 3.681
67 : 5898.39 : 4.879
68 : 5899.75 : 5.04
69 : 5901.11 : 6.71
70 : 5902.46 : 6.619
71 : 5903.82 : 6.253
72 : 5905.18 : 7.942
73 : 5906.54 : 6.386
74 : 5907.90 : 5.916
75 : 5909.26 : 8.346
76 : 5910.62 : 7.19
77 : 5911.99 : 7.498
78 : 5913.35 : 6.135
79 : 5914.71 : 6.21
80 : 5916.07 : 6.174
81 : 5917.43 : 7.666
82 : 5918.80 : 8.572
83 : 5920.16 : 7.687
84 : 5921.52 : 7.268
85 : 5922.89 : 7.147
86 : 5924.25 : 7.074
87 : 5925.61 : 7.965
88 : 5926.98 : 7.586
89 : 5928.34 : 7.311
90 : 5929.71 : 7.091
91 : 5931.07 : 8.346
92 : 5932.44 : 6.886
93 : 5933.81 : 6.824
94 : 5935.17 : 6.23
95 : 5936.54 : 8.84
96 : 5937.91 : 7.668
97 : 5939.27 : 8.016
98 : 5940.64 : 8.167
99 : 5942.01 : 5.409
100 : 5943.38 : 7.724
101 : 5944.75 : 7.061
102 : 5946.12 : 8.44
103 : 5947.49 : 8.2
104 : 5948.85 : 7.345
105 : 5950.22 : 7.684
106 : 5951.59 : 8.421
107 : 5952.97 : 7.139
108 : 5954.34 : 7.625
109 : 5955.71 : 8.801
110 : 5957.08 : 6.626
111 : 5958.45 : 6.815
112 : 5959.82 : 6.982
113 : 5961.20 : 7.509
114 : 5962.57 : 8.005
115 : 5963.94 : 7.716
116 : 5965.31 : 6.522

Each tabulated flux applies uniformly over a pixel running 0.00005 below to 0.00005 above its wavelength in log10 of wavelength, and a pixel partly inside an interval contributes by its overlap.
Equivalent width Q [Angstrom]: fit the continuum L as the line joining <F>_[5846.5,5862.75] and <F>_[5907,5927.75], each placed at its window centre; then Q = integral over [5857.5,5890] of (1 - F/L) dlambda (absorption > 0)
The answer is 4.5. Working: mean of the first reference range 7.42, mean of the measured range 6.34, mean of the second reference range 7.22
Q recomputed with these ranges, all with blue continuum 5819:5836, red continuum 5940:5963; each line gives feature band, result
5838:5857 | 1.5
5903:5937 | 2.0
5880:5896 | 8.4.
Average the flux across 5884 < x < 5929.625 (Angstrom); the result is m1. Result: 5.76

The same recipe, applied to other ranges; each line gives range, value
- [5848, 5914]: 6.1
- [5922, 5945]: 7.38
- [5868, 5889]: 5.98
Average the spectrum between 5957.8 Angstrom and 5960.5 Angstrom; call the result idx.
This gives 6.9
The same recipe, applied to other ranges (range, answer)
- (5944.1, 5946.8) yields 7.76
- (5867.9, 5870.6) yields 6.54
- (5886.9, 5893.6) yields 2.81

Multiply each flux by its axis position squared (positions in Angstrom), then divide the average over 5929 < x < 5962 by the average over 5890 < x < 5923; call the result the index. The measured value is 1.30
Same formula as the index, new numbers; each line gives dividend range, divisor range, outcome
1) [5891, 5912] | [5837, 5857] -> 0.73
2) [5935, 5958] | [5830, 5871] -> 1.06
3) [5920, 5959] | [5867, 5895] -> 1.43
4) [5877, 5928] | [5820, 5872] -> 0.78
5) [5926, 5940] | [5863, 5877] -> 1.05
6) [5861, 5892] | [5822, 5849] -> 0.78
